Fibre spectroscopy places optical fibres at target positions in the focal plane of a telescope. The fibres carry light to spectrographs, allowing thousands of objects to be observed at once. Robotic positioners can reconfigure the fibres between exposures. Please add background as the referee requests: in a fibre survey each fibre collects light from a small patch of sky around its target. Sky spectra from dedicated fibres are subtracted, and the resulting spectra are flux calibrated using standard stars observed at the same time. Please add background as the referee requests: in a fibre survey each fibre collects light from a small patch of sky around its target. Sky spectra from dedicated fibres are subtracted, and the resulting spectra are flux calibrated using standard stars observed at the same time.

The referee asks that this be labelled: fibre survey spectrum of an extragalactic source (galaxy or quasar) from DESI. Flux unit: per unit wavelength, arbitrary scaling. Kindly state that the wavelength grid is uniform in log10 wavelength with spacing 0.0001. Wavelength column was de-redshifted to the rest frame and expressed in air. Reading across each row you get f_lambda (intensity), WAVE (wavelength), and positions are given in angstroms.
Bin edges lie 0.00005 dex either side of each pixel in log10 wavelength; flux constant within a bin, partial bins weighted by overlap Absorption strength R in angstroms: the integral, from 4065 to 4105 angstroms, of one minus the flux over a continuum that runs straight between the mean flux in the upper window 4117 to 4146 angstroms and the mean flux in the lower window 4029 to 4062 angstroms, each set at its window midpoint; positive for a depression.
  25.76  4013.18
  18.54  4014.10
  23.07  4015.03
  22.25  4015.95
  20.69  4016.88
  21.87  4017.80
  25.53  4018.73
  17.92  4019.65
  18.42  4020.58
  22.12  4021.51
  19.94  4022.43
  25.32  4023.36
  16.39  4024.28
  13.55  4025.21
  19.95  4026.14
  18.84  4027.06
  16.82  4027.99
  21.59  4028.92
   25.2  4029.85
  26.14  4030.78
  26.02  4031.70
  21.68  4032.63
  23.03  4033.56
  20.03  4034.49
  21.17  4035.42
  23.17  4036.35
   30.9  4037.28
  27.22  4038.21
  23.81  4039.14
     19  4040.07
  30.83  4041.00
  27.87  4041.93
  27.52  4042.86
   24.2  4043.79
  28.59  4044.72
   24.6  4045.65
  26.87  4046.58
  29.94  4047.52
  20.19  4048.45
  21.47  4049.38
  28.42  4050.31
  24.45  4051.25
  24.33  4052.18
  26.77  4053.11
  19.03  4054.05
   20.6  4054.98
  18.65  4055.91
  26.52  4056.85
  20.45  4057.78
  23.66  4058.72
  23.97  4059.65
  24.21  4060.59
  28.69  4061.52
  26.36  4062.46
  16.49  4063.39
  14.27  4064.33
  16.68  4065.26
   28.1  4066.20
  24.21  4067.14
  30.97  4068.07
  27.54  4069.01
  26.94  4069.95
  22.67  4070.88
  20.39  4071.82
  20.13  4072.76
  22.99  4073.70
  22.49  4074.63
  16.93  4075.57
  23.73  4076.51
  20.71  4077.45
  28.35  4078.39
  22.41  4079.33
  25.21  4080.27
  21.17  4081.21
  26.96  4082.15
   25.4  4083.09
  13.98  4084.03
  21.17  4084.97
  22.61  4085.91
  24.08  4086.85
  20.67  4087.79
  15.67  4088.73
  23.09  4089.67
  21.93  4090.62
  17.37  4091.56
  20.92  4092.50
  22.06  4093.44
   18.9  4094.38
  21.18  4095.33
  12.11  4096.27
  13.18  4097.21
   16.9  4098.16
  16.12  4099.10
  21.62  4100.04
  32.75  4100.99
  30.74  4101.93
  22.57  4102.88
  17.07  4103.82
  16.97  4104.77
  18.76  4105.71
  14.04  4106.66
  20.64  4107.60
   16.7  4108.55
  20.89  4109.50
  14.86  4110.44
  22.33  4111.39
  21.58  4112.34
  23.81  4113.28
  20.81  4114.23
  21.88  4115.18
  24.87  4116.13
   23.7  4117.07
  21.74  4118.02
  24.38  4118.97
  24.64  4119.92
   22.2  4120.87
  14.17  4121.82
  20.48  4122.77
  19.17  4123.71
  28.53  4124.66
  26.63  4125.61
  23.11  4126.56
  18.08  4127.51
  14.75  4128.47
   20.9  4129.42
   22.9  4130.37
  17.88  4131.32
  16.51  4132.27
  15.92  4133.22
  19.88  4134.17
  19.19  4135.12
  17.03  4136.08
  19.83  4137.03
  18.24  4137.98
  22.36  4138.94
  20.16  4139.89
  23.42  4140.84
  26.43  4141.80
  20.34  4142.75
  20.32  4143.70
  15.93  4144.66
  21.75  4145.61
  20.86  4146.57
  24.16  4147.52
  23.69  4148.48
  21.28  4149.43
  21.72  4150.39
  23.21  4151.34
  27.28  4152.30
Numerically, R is 1.6 angstroms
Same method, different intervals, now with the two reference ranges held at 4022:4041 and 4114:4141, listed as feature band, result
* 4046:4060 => -1.15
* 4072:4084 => -0.63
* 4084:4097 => 0.96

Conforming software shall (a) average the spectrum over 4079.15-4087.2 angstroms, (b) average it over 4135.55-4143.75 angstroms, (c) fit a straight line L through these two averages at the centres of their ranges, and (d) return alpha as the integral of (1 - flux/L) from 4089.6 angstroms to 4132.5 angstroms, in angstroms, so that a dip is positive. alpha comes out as 2.3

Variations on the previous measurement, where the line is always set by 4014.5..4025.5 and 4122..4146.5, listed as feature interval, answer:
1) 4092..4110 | 0.7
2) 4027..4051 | -4.5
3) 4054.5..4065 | -0.8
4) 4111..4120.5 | -1.2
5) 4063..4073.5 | -1.1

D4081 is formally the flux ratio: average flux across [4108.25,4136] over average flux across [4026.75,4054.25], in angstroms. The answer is 0.85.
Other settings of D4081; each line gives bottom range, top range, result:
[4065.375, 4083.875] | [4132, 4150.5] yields 0.86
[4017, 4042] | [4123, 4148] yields 0.92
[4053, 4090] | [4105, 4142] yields 0.91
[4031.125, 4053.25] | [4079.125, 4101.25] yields 0.82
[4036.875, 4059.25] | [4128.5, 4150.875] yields 0.82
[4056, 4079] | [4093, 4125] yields 0.89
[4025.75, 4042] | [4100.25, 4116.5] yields 0.91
